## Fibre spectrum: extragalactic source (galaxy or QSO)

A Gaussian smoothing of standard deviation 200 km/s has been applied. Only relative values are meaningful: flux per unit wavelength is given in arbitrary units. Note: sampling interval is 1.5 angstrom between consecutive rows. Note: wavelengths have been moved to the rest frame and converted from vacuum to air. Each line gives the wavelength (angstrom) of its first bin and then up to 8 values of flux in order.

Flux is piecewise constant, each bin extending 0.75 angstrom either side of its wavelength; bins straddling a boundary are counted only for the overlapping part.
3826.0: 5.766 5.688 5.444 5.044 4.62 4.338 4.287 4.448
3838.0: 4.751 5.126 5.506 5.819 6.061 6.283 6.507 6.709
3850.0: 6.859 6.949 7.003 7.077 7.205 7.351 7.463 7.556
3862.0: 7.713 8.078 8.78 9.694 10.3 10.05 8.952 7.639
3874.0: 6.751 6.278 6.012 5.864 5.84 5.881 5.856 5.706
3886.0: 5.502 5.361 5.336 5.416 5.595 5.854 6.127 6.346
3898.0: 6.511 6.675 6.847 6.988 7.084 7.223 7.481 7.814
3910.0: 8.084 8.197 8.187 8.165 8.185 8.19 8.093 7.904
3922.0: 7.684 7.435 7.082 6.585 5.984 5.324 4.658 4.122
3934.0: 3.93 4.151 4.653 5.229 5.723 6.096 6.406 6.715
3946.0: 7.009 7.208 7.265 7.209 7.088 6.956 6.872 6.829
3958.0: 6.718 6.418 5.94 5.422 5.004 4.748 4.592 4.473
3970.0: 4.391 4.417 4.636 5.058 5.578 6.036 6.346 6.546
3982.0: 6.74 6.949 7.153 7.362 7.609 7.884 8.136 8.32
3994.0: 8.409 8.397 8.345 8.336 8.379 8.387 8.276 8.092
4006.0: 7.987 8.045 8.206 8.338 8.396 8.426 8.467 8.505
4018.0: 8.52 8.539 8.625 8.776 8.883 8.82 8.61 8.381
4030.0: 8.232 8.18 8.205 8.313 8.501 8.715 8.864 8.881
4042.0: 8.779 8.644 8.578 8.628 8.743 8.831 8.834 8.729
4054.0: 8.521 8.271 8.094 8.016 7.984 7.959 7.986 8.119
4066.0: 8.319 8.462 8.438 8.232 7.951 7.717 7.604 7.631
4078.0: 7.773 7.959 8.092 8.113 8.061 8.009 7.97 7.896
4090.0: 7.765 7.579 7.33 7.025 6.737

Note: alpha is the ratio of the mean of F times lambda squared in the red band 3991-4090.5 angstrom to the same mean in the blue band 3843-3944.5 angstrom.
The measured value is 1.3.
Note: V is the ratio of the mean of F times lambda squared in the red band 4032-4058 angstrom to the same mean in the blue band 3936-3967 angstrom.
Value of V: 1.45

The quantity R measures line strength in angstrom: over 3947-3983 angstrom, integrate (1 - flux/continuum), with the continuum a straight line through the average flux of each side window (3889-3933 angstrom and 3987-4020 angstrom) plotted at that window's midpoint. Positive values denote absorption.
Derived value 8.1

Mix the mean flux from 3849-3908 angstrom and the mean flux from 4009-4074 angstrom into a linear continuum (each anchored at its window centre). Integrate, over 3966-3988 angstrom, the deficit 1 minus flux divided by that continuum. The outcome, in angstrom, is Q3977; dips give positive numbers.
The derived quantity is 5.8 angstrom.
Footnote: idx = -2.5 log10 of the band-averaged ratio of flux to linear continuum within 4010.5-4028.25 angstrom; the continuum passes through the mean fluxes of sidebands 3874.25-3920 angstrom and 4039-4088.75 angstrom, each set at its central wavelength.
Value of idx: -0.10 mag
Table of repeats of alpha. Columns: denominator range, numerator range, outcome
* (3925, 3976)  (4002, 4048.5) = 1.54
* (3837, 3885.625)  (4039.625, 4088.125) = 1.31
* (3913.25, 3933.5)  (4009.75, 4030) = 1.31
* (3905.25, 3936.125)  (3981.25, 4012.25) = 1.21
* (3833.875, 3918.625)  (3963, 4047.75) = 1.19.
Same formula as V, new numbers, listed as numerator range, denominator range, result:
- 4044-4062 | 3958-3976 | 1.73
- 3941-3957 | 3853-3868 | 0.91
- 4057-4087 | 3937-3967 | 1.36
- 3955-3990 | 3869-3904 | 0.97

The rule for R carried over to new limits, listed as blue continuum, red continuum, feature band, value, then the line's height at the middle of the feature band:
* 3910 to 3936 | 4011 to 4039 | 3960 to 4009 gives 6.8 angstrom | 7.82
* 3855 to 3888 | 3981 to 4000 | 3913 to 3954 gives 5.6 angstrom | 7.55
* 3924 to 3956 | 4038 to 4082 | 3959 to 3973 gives 3.3 angstrom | 6.52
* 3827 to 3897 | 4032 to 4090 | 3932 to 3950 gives 3.6 angstrom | 7.17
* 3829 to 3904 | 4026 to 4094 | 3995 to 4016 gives -1.5 angstrom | 7.74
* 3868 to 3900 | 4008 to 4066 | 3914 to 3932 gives -0.3 angstrom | 6.97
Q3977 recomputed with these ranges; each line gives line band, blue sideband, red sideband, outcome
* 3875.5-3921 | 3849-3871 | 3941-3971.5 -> 3.1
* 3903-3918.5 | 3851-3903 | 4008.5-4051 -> -1.2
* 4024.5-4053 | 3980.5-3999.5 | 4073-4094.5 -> -3.0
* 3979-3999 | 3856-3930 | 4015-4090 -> 0.5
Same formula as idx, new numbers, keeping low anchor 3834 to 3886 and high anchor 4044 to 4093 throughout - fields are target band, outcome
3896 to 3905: 0.05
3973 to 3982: 0.27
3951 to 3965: 0.17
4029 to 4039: -0.06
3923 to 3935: 0.28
